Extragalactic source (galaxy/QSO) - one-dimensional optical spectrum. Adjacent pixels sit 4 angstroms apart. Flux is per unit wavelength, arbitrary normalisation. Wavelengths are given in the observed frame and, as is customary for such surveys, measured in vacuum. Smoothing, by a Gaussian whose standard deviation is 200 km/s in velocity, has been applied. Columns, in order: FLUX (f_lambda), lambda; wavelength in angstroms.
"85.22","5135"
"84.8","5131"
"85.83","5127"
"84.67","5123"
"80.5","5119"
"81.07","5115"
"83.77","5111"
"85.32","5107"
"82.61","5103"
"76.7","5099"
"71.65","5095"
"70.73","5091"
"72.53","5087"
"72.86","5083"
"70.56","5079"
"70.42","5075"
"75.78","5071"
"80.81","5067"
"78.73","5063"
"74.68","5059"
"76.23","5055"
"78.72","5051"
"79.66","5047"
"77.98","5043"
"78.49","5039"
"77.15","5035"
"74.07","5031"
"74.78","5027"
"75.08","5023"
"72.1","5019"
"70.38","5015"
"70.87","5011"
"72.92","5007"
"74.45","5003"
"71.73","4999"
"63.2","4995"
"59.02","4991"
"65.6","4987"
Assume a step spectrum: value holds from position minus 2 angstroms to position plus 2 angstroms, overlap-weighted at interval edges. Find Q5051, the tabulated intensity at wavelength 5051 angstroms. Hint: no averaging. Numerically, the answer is 78.72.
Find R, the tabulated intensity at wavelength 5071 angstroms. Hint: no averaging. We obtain 75.78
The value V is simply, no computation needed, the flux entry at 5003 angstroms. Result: 74.45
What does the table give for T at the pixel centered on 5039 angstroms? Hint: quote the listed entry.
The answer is 78.49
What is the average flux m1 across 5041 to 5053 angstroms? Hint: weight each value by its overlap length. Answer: 78.8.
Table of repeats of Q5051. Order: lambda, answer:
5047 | 79.66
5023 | 75.08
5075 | 70.42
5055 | 76.23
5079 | 70.56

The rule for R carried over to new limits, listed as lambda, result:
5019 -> 72.1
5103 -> 82.61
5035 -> 77.15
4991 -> 59.02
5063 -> 78.73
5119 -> 80.5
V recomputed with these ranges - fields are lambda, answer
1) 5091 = 70.73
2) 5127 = 85.83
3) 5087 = 72.53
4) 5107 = 85.32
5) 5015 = 70.38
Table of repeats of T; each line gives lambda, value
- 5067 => 80.81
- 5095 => 71.65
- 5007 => 72.92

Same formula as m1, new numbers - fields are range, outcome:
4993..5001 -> 67.5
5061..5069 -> 79.8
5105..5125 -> 83.1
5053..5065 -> 76.5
